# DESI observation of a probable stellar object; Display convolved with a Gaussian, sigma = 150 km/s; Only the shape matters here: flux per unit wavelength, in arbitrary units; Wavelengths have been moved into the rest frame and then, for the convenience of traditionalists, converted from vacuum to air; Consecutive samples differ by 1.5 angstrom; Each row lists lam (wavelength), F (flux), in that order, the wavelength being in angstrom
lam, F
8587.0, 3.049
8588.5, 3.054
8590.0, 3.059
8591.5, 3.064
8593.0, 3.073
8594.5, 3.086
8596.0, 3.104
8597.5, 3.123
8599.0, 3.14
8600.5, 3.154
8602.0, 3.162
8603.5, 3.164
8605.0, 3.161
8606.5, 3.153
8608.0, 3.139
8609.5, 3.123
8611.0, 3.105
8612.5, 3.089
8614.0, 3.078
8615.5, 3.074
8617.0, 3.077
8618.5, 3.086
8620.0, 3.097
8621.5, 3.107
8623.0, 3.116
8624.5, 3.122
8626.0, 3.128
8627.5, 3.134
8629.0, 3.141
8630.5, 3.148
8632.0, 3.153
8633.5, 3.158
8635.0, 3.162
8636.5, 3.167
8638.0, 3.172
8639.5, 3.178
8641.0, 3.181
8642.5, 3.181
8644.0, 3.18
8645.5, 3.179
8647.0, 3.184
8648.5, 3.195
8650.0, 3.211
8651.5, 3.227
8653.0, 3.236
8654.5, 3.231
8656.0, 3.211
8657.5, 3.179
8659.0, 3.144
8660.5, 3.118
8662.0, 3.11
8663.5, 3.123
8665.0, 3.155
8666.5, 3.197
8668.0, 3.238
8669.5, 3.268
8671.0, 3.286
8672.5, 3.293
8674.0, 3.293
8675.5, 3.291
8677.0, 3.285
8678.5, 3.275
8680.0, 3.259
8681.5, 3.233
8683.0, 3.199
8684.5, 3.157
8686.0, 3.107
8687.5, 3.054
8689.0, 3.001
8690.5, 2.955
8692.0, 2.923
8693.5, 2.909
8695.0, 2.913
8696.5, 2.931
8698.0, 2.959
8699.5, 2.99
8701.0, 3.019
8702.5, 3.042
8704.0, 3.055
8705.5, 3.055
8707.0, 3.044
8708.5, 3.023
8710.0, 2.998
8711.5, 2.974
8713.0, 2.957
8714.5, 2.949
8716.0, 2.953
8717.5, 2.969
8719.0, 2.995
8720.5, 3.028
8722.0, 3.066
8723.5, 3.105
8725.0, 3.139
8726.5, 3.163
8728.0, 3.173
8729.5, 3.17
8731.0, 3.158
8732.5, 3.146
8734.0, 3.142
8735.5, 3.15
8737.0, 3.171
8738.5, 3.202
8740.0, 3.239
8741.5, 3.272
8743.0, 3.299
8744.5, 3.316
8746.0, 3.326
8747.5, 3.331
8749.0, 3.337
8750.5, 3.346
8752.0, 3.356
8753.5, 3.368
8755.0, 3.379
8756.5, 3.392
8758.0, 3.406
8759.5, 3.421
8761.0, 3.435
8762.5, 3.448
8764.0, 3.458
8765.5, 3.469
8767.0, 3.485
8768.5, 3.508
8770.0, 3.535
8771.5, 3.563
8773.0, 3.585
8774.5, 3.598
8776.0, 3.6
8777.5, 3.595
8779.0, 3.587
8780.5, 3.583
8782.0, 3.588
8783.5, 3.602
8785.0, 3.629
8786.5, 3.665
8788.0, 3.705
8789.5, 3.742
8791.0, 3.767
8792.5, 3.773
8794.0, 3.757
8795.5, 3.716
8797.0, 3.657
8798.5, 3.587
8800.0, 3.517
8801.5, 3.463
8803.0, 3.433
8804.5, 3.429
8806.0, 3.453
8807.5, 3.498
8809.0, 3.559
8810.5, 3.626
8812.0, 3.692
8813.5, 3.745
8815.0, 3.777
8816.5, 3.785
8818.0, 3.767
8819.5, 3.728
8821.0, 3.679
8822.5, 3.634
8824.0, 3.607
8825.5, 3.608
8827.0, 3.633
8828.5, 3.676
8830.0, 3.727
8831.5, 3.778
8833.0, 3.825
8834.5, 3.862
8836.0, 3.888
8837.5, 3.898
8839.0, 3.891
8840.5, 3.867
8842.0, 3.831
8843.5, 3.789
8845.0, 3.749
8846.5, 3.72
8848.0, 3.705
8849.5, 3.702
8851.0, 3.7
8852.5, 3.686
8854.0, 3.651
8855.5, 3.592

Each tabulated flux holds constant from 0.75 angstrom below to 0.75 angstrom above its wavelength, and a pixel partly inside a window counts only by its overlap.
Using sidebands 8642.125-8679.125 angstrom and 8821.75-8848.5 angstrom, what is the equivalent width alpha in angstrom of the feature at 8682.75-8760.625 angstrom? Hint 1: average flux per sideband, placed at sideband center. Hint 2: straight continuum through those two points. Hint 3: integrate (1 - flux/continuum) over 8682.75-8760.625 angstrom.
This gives 6.29 angstrom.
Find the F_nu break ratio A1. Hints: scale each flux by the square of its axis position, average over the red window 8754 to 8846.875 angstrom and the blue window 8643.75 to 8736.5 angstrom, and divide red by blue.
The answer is 1.20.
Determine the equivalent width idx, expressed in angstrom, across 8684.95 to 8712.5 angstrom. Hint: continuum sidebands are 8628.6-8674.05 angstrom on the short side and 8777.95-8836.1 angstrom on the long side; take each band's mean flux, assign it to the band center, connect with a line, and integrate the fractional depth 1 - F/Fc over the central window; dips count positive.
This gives 2.8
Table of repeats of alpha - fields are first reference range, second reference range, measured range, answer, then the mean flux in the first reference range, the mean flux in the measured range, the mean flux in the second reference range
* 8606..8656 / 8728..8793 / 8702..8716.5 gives 1.4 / 3.15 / 3.01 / 3.43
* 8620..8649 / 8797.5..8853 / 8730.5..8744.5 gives 1.0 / 3.16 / 3.2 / 3.69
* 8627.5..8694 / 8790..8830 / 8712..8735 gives 2.0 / 3.17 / 3.07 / 3.64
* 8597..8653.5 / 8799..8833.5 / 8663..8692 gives 0.8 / 3.15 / 3.19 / 3.63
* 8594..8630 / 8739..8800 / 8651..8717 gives 3.7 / 3.12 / 3.11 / 3.51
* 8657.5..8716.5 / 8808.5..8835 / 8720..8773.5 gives 1.0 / 3.1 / 3.31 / 3.71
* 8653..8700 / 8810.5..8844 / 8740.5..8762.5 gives 0.6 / 3.14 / 3.36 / 3.76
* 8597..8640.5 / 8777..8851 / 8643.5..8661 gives 0.2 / 3.13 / 3.19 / 3.68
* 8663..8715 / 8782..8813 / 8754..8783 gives -0.3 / 3.1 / 3.51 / 3.61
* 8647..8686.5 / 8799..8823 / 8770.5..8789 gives -0.4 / 3.21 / 3.61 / 3.61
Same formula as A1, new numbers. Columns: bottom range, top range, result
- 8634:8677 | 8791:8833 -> 1.18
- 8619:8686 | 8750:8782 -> 1.12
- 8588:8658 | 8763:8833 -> 1.20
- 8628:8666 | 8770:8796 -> 1.19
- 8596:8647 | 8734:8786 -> 1.13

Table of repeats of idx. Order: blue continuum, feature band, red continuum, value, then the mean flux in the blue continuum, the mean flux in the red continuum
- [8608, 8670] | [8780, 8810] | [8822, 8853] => 0.1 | 3.15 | 3.75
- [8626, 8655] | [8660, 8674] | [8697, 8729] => -0.4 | 3.18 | 3.03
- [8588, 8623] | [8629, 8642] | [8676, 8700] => -0.3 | 3.11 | 3.08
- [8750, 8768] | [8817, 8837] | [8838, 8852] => -0.2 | 3.42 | 3.77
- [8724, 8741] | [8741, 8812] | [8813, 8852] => -1.9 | 3.17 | 3.75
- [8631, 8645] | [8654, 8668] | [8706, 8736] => -0.1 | 3.17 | 3.06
